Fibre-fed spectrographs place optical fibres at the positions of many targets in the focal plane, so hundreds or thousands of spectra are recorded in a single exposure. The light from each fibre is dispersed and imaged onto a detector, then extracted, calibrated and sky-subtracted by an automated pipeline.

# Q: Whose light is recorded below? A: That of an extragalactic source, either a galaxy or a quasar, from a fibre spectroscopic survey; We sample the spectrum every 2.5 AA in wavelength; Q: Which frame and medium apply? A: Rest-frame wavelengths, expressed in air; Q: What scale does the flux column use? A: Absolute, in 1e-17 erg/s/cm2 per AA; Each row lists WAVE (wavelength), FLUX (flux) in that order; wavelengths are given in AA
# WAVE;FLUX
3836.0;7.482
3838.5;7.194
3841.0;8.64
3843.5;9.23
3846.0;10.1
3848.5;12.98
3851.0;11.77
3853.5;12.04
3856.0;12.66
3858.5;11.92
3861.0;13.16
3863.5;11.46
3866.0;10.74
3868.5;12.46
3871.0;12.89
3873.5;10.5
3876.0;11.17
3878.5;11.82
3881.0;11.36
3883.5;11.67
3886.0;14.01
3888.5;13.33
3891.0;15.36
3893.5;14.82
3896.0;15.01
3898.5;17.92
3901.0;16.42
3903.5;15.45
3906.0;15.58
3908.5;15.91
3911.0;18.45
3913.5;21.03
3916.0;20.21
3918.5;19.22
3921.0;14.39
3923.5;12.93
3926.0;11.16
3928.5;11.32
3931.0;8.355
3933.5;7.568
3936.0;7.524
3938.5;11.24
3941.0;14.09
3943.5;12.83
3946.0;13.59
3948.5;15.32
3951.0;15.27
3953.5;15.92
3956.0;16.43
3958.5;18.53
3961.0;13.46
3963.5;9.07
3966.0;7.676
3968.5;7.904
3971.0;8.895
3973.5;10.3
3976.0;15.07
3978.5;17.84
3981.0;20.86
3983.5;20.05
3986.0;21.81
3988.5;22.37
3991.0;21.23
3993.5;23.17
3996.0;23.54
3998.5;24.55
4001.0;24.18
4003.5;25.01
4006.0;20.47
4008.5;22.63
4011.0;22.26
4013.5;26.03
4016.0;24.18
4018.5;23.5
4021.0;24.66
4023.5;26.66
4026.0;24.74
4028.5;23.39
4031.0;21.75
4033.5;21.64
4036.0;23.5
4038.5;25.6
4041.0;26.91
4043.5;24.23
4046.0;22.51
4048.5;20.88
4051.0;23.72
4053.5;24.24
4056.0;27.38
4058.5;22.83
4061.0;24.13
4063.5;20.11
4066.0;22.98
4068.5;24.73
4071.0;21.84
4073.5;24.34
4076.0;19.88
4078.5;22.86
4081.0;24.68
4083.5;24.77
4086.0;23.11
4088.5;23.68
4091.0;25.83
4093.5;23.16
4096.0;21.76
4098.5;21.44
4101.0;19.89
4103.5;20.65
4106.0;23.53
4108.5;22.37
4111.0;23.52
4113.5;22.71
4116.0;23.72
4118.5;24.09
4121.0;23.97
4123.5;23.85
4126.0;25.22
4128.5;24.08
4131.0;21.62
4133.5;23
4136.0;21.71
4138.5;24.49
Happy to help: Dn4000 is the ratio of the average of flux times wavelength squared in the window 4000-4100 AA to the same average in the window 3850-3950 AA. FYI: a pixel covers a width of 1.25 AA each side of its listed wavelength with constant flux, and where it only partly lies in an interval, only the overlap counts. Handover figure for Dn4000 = 1.9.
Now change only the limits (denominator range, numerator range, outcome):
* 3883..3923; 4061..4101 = 1.55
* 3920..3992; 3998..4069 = 1.78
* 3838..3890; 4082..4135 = 2.26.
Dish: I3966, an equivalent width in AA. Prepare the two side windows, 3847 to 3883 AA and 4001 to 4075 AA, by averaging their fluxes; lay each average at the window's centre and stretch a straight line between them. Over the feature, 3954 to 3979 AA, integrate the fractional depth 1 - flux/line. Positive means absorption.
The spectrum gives 8.4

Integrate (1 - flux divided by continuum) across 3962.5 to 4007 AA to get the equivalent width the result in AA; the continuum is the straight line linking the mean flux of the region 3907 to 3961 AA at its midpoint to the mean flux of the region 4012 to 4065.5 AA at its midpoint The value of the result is 2.86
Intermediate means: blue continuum 14.3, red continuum 23.9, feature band 18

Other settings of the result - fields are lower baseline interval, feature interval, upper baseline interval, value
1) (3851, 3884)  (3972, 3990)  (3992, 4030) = 2.7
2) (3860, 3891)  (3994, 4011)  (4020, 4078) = -2.3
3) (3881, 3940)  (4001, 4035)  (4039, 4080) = -4.6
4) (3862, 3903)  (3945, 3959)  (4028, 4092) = 1.2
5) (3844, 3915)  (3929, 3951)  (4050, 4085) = 6.9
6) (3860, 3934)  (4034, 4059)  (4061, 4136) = -4.2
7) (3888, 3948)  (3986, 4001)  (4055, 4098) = -3.5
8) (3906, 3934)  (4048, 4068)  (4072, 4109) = -2.0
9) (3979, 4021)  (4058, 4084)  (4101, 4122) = -0.1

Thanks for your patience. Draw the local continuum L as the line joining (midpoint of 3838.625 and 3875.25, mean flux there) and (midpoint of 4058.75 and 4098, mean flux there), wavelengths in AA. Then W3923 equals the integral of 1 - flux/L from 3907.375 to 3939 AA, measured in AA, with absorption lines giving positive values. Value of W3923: 1.9 AA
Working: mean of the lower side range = 11.3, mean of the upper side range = 23.1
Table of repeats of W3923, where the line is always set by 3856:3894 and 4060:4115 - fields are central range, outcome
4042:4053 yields -1.1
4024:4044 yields -3.8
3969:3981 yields 2.7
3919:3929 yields 1.2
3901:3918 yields -4.4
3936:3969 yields 6.3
